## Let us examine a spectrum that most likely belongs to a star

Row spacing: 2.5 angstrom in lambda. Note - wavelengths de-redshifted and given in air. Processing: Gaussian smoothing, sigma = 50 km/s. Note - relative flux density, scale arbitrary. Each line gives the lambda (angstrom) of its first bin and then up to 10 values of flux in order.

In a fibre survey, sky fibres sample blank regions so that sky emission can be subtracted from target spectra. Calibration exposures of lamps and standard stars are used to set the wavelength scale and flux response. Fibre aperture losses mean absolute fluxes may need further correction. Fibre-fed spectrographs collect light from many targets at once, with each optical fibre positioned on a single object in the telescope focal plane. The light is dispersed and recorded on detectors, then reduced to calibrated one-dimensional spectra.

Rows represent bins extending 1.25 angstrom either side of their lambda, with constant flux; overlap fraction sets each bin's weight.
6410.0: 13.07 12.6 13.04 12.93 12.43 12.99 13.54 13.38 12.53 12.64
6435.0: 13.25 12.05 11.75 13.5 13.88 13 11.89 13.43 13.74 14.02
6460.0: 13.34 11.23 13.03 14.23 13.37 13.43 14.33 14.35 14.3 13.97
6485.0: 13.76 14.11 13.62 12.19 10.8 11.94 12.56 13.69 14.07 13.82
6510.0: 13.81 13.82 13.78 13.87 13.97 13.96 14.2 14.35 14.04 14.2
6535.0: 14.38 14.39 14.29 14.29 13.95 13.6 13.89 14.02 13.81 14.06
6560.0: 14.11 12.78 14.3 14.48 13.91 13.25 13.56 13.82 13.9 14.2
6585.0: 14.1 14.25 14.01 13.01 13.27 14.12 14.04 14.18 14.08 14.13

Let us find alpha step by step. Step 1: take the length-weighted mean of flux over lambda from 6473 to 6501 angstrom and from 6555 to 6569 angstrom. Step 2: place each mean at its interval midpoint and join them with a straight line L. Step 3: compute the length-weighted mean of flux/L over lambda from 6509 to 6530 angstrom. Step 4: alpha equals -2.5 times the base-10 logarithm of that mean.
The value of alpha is -0.03 mag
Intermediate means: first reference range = 13.3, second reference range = 13.9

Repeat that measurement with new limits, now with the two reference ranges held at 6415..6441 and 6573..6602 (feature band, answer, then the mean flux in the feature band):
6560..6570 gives -0.02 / 13.9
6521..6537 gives -0.06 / 14.2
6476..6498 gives -0.01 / 13.3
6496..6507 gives 0.02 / 13.1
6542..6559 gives -0.03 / 13.9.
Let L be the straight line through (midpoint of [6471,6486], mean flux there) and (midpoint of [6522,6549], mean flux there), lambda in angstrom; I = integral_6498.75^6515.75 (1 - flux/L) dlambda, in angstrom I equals 0.5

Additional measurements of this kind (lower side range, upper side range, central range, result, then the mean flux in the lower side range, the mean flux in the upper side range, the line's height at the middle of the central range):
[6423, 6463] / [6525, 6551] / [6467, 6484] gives -0.77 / 13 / 14.1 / 13.4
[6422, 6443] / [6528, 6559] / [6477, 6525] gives 0.35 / 12.8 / 14.1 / 13.6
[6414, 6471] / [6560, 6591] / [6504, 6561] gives -1.79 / 13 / 13.9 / 13.6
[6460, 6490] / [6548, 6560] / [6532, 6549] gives -0.32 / 13.6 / 13.9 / 13.9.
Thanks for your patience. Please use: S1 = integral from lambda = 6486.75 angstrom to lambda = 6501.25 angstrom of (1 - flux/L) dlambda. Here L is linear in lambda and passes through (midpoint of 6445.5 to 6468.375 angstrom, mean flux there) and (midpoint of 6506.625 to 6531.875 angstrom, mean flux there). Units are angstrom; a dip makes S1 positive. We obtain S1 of 1.21 angstrom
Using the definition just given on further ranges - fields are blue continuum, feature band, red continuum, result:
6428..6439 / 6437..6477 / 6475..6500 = -0.8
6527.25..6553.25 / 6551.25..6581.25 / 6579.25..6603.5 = 0.4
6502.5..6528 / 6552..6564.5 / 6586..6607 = 0.1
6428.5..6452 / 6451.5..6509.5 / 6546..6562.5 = -1.1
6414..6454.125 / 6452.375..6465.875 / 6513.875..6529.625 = 0.1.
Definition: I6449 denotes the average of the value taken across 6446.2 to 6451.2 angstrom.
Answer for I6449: 12.5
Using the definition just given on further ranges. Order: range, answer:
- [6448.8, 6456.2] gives 13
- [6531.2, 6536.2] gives 14.3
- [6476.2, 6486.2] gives 14.1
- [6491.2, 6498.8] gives 11.7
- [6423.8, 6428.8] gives 13.4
